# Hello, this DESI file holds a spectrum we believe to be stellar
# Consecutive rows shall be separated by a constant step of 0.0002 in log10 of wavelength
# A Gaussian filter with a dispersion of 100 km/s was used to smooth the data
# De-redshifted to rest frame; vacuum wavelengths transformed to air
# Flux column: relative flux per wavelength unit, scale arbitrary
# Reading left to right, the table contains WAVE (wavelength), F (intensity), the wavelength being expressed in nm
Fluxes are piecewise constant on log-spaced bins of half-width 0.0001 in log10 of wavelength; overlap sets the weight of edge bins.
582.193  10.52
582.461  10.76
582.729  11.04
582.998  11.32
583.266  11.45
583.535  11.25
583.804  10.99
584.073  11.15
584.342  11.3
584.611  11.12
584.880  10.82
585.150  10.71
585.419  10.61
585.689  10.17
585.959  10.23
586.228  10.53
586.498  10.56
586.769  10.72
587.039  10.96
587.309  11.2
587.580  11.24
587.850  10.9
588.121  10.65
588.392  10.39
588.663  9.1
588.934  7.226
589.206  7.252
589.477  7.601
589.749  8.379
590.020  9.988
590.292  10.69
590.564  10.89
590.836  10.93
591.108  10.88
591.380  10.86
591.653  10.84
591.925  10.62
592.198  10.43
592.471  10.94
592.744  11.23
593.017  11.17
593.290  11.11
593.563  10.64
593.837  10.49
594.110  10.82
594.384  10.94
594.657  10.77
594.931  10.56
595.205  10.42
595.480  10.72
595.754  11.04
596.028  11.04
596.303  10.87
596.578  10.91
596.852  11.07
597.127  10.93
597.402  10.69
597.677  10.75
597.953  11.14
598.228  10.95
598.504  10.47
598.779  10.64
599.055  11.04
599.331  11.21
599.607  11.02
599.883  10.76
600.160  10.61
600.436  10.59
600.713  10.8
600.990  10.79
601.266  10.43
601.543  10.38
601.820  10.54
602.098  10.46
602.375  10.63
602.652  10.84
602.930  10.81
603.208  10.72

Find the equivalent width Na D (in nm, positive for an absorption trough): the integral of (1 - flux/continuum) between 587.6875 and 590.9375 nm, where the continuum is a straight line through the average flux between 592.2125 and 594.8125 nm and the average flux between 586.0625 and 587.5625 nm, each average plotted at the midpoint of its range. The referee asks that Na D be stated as 0.40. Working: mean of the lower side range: 10.8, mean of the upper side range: 10.9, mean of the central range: 9.5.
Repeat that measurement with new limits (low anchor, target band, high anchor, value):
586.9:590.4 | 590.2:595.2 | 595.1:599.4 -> -0.29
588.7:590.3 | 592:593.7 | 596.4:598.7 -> -0.27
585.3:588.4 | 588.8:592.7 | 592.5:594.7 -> 0.35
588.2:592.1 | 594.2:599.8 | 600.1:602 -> -0.33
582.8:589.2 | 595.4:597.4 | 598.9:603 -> -0.05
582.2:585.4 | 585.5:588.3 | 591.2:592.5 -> 0.05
